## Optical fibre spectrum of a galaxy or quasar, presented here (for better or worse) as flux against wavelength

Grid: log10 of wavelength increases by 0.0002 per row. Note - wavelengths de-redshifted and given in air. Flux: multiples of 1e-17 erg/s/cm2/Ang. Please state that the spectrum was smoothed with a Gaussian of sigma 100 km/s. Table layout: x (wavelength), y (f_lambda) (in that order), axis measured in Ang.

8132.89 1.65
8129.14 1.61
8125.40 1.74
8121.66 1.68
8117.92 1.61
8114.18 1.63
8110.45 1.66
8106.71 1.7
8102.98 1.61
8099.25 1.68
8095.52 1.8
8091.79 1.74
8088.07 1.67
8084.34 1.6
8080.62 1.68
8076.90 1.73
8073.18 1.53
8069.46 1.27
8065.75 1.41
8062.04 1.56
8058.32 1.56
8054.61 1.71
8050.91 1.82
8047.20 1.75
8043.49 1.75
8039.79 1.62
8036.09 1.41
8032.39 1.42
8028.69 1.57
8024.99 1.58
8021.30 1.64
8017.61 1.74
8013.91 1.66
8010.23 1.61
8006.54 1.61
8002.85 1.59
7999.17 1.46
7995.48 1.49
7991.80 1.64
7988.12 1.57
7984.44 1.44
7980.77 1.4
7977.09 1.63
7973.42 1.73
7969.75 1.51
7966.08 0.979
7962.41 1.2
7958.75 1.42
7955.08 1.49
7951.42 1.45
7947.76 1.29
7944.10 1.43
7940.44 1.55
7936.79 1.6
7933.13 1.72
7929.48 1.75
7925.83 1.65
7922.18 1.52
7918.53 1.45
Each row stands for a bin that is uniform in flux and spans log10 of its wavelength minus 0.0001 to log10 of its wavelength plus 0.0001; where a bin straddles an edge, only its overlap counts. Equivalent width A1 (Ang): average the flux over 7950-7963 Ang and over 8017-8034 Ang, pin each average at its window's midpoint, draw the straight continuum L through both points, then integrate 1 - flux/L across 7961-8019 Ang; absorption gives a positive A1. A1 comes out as -0.9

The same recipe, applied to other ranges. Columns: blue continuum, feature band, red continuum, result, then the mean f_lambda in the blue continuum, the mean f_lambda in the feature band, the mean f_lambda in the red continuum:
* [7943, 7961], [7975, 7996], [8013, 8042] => -0.7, 1.41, 1.53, 1.58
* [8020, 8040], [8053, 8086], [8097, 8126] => 0.7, 1.53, 1.56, 1.66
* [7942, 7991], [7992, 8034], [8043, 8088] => -1.8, 1.43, 1.58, 1.61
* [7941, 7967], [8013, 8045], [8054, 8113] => -2.0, 1.35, 1.6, 1.62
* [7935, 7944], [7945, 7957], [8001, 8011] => 1.1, 1.55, 1.41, 1.6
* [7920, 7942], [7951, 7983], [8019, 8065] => 4.0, 1.63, 1.42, 1.61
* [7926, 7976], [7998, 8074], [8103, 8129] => -0.7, 1.48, 1.59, 1.66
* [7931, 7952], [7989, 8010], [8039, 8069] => 0.2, 1.51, 1.56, 1.63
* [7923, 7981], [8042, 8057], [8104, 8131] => -1.5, 1.49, 1.75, 1.66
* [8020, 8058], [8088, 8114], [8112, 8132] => -0.7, 1.62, 1.69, 1.65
